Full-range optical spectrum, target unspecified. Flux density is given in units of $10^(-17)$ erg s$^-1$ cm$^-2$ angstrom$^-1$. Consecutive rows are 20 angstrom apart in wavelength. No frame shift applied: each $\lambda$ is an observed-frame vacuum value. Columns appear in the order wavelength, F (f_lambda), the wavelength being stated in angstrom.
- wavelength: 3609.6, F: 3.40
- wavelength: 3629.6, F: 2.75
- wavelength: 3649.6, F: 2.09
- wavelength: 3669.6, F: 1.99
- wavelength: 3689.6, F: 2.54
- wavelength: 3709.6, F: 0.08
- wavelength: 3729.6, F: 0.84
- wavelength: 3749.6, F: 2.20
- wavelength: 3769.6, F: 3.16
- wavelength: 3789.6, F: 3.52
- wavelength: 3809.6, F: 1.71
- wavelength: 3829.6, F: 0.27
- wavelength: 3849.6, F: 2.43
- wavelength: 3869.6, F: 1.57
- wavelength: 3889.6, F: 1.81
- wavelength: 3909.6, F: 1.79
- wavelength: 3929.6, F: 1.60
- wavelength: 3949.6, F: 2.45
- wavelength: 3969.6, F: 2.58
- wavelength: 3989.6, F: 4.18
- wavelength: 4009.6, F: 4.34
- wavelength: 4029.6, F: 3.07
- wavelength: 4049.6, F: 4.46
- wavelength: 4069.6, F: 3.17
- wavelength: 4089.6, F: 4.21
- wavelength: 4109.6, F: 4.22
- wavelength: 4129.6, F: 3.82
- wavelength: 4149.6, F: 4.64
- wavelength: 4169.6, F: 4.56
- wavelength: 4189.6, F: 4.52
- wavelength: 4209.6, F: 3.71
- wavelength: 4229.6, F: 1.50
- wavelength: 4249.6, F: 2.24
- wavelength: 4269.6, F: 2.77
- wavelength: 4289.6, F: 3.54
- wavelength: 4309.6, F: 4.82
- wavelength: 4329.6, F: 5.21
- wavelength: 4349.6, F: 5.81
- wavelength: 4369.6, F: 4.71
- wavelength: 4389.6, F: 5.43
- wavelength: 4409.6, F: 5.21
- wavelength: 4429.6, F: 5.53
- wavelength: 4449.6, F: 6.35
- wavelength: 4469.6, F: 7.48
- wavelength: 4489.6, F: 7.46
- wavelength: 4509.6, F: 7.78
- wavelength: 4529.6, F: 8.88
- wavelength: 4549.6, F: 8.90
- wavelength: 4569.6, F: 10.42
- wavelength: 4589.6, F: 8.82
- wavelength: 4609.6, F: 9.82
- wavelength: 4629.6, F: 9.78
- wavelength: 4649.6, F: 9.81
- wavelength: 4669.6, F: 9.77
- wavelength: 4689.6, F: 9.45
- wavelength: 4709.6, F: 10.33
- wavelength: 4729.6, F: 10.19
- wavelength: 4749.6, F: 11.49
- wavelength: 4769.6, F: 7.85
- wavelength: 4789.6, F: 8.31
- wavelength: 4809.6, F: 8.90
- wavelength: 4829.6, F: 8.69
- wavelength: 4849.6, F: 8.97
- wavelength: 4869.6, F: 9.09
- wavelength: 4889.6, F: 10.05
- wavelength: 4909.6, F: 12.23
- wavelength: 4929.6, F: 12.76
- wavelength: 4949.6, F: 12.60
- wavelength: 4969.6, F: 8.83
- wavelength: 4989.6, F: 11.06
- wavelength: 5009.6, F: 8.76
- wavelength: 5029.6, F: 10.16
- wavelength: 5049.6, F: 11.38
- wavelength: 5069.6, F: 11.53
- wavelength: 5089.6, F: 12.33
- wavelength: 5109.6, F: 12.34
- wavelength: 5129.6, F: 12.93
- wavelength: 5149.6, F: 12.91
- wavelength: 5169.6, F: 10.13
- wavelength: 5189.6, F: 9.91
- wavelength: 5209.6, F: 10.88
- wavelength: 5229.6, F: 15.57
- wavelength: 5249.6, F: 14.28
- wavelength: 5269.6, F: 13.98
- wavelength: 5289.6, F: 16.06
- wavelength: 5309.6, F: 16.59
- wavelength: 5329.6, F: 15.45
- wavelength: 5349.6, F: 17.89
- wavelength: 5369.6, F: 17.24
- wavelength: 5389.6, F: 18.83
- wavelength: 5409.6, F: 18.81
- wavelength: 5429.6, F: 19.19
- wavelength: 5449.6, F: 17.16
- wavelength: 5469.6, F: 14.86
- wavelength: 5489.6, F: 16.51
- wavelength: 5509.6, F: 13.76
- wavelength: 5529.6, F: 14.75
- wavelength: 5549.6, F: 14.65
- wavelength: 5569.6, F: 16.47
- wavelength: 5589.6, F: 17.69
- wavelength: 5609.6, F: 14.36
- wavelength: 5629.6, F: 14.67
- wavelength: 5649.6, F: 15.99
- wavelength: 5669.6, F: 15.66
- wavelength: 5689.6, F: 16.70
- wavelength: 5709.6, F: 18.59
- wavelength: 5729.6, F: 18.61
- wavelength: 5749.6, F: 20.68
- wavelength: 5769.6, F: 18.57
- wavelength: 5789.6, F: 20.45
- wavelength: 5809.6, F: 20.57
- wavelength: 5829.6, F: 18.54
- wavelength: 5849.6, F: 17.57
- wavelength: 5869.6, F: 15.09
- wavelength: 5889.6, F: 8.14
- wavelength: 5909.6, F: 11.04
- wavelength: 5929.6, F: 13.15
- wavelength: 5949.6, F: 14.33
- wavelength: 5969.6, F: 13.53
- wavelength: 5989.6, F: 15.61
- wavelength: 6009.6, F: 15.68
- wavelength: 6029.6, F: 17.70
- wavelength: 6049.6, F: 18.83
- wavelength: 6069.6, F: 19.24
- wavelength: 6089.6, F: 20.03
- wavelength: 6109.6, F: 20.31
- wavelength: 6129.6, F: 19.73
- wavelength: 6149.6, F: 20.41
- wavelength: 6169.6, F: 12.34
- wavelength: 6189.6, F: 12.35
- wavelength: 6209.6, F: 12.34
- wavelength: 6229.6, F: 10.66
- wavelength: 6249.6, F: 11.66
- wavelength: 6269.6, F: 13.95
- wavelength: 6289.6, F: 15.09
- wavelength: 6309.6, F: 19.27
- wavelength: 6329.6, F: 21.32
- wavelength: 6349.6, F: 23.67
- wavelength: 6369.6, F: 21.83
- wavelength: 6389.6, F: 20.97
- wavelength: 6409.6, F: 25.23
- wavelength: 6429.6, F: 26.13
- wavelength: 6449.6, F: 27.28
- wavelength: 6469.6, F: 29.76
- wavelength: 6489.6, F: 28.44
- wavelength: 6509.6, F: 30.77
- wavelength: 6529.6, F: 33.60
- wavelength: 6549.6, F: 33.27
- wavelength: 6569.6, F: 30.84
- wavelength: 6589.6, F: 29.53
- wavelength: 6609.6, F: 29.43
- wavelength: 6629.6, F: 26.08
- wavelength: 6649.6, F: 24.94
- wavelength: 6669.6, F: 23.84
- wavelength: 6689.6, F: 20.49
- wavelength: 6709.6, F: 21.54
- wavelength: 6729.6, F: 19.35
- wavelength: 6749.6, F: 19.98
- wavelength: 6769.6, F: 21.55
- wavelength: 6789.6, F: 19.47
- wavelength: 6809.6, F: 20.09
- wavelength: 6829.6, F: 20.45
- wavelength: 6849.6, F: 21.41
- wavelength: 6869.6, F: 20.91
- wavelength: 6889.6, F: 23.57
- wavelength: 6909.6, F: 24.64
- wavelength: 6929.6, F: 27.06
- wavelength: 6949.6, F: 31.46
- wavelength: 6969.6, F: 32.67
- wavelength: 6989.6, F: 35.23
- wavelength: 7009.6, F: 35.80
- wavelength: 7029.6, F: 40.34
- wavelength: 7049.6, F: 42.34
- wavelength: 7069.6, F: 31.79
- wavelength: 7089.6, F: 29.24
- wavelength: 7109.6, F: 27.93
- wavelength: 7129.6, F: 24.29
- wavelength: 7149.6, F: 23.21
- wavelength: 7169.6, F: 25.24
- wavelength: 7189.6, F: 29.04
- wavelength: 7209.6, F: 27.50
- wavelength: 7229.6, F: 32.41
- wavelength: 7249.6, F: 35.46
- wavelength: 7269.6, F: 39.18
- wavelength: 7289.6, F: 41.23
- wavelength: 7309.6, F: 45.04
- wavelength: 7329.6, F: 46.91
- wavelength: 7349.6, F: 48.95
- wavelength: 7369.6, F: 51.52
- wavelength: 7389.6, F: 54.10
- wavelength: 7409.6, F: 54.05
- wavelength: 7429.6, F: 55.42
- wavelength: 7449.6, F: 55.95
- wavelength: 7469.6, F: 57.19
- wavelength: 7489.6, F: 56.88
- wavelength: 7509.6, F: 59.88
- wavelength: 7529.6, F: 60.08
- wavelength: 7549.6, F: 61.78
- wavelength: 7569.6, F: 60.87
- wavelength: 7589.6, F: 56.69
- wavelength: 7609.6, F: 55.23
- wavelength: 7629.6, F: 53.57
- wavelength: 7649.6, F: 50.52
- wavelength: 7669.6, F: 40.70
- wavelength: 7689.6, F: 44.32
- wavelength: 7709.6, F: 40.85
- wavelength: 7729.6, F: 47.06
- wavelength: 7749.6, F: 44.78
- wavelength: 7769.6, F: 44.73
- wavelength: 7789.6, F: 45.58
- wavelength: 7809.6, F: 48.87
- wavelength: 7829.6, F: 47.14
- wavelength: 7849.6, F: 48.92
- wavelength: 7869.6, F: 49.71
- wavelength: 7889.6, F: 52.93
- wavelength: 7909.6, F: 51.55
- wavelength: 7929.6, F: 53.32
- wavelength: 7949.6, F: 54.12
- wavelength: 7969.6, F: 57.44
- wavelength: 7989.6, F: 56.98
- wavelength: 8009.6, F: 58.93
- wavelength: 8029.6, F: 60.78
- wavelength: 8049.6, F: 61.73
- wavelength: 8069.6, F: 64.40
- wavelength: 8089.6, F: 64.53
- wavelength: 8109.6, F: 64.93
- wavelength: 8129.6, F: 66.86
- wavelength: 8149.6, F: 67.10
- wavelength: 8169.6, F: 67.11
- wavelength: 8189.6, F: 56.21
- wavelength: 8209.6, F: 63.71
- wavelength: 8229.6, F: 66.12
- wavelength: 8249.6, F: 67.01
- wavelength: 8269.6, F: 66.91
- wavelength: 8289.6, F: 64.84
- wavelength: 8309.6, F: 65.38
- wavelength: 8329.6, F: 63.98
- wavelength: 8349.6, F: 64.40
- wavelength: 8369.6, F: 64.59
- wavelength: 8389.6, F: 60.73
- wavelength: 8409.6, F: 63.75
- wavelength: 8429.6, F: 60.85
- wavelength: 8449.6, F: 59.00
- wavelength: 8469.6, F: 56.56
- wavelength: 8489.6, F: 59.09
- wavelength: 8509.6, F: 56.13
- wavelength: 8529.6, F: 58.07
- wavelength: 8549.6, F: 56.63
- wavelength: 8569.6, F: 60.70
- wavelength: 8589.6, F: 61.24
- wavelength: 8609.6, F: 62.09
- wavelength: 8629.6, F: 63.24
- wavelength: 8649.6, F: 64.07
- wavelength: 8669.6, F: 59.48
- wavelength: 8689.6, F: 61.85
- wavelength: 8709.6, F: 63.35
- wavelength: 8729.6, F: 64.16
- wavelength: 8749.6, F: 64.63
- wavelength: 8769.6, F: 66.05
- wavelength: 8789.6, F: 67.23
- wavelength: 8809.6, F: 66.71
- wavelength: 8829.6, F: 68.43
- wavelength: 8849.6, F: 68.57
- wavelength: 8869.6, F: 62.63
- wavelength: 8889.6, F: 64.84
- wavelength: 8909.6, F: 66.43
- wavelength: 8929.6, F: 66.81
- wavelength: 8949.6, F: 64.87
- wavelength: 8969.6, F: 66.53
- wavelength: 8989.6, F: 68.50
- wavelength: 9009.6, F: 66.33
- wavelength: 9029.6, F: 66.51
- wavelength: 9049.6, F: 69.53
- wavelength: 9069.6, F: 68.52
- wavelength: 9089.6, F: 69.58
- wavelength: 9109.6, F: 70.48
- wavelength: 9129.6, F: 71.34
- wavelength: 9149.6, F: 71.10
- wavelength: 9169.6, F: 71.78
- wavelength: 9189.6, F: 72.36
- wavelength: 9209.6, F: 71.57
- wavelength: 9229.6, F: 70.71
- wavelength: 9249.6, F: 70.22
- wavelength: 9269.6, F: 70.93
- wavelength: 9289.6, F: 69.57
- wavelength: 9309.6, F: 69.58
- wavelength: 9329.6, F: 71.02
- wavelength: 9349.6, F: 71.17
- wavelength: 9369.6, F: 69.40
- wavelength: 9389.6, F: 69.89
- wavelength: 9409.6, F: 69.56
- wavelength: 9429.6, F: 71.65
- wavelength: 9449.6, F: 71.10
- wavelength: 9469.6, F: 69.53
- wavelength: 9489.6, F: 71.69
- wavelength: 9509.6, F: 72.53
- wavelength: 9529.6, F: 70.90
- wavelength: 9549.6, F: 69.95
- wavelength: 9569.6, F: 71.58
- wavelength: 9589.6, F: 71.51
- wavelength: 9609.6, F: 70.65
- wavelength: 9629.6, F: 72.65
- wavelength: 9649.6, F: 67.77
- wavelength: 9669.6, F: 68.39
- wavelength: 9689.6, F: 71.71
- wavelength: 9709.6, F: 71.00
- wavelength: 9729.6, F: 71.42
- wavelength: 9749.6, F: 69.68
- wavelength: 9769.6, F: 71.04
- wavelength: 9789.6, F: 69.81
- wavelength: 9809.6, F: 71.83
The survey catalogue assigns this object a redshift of 0.000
